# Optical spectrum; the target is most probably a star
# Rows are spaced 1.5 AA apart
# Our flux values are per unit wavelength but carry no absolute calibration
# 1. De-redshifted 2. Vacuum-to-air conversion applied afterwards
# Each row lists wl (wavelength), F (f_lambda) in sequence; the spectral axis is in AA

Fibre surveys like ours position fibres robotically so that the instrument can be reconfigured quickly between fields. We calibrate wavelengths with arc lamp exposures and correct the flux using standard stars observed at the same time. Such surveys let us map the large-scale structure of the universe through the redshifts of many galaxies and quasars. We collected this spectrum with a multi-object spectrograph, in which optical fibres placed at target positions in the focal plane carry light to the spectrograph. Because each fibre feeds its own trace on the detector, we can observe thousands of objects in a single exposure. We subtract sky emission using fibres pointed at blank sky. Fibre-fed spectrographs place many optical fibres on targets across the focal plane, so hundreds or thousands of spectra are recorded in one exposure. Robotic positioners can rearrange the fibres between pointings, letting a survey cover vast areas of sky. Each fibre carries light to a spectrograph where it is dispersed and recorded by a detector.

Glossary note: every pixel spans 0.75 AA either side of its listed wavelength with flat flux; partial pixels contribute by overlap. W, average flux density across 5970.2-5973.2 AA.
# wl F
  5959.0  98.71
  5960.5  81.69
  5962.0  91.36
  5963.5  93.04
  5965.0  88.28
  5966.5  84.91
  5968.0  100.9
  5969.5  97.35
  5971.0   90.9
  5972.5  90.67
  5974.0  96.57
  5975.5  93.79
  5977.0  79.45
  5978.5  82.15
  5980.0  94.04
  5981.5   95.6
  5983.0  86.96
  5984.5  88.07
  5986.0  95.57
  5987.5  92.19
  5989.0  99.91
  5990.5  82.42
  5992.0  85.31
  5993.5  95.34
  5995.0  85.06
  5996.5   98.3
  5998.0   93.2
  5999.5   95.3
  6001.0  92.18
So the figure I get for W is 90.9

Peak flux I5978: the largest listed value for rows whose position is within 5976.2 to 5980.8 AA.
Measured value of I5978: 94.04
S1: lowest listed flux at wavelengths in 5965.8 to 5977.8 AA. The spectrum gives 79.45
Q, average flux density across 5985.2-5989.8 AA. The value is 95.7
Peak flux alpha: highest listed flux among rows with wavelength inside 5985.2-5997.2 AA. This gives 99.91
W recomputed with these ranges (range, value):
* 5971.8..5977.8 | 90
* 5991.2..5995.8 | 88.6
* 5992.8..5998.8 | 93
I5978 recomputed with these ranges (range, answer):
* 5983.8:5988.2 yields 95.57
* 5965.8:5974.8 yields 100.9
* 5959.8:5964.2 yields 93.04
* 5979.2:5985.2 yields 95.6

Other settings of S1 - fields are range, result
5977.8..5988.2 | 82.15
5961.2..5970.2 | 84.91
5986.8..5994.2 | 82.42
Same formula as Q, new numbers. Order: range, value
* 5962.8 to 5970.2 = 92.9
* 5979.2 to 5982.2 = 94.6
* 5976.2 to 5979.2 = 81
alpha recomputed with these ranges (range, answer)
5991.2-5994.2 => 95.34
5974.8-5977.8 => 93.79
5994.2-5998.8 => 98.3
